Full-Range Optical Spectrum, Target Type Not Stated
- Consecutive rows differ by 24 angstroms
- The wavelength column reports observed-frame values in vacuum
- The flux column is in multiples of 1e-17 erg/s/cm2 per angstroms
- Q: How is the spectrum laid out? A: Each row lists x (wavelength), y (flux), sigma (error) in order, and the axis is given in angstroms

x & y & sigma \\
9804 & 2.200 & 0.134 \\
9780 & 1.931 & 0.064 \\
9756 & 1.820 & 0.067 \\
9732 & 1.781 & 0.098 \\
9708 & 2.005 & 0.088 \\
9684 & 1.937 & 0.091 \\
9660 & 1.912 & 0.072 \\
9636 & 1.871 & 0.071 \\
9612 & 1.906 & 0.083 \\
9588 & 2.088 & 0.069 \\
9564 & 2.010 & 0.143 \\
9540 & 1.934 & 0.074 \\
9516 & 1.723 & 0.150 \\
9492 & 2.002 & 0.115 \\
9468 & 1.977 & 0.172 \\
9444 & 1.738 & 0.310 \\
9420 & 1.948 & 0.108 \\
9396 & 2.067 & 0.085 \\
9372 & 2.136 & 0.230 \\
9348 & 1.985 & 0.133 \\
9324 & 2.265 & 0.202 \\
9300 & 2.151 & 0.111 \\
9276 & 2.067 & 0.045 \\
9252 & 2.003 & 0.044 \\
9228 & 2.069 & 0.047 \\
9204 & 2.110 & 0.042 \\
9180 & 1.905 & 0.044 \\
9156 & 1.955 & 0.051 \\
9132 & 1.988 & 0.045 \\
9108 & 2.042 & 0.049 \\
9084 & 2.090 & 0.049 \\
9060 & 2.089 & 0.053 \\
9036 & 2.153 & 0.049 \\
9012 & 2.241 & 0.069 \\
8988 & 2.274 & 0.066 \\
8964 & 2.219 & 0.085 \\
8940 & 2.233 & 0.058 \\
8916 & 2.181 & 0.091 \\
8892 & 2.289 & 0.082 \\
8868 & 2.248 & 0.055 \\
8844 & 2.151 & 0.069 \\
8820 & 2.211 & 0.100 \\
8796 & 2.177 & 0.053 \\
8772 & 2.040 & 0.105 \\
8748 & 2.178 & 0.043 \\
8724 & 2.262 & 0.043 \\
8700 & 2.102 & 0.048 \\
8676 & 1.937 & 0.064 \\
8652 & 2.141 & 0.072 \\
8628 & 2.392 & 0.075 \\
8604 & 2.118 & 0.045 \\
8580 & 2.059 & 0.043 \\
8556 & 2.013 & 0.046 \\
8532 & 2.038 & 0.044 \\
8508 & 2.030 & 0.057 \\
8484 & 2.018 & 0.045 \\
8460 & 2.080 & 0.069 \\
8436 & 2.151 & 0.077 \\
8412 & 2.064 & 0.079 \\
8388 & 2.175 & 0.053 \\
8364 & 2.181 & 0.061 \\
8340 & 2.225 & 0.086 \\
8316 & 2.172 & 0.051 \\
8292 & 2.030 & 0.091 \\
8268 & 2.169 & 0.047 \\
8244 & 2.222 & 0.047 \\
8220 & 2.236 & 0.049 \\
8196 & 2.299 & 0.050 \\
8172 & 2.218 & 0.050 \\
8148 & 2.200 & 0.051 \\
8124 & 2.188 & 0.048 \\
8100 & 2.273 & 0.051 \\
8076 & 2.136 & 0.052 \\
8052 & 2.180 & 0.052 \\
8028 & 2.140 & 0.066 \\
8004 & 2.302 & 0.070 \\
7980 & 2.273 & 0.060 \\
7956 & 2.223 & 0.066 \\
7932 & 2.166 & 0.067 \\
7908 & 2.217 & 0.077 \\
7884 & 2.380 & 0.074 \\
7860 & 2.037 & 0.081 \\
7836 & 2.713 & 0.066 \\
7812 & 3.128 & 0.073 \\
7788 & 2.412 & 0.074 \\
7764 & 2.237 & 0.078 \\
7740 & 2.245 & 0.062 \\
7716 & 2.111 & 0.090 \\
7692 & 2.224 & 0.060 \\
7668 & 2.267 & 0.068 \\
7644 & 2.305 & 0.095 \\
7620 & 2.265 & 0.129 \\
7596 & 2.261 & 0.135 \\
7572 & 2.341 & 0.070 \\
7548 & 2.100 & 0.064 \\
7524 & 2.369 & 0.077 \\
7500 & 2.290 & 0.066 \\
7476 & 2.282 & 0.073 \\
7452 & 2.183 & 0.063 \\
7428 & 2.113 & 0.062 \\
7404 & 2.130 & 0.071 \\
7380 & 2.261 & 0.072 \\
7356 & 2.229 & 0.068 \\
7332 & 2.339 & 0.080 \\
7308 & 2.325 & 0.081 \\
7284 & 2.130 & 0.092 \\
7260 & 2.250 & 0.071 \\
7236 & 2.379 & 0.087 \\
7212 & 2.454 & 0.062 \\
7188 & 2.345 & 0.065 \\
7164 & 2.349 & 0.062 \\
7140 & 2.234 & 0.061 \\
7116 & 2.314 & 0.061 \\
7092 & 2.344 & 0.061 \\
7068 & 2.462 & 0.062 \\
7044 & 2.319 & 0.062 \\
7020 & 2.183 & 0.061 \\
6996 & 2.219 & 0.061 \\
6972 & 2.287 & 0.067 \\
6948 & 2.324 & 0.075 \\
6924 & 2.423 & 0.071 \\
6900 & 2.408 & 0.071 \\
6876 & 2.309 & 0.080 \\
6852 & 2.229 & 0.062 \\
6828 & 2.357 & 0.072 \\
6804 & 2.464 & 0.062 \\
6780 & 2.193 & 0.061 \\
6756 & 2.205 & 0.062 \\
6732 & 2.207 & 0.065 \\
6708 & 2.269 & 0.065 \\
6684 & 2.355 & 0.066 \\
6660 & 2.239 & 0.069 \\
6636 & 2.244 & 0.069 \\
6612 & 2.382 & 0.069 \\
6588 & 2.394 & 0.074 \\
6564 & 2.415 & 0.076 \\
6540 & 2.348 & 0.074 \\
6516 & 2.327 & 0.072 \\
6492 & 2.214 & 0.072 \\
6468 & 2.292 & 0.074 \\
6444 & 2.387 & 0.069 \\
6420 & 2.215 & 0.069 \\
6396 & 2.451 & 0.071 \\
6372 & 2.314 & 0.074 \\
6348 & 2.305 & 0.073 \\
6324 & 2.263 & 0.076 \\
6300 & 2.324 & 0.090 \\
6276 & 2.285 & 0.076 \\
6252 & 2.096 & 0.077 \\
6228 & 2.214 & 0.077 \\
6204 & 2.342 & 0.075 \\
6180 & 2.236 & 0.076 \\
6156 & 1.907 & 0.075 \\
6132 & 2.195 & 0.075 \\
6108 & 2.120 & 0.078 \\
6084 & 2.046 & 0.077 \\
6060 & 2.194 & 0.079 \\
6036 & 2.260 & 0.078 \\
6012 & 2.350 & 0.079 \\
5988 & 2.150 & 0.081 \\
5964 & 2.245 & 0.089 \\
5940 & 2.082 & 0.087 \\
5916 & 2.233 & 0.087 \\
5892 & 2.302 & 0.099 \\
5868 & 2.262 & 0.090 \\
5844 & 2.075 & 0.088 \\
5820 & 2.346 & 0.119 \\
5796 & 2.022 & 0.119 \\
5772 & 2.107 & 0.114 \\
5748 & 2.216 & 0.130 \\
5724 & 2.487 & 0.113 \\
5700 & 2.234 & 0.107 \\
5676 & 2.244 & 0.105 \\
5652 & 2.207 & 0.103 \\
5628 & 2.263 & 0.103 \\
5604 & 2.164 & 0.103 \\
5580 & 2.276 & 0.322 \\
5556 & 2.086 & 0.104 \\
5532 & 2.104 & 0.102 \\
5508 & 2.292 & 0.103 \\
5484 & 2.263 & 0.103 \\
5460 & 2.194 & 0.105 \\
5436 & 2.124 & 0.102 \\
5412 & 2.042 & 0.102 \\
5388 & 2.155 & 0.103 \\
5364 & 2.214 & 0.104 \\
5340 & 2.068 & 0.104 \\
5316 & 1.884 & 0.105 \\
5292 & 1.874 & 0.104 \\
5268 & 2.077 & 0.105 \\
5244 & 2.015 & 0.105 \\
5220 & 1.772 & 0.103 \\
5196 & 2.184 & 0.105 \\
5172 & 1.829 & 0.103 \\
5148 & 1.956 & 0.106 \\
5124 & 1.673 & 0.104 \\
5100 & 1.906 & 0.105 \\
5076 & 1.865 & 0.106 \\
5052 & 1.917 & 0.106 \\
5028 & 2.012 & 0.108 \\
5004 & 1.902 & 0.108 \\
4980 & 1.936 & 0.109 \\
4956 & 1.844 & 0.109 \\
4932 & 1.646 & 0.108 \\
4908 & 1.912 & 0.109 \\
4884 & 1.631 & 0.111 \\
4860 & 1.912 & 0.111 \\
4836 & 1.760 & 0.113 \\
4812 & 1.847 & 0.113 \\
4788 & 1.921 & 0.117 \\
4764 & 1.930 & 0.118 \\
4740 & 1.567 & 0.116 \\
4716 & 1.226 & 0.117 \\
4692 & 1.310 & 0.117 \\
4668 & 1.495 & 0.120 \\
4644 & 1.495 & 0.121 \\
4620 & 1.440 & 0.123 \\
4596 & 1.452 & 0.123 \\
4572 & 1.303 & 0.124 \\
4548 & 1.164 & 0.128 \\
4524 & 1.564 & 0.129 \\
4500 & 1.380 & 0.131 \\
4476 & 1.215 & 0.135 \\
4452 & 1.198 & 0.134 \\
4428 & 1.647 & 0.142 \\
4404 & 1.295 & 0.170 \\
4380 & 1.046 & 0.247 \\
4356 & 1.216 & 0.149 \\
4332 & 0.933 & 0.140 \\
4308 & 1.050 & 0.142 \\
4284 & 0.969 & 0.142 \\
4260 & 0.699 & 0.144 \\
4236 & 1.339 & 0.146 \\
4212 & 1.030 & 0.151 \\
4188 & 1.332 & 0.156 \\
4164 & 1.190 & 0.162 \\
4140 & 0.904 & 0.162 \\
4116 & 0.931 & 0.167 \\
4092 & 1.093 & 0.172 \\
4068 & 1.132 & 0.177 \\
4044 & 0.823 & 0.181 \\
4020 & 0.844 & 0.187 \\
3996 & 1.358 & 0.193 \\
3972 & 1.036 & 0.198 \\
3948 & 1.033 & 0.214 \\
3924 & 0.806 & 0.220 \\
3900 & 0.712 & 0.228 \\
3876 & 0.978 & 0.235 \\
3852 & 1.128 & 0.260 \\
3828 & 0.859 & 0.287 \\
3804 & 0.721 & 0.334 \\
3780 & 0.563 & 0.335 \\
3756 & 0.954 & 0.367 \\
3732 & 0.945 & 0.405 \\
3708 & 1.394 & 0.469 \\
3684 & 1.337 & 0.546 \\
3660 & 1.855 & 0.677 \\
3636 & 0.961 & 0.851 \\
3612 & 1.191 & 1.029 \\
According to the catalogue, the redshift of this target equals 0.19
